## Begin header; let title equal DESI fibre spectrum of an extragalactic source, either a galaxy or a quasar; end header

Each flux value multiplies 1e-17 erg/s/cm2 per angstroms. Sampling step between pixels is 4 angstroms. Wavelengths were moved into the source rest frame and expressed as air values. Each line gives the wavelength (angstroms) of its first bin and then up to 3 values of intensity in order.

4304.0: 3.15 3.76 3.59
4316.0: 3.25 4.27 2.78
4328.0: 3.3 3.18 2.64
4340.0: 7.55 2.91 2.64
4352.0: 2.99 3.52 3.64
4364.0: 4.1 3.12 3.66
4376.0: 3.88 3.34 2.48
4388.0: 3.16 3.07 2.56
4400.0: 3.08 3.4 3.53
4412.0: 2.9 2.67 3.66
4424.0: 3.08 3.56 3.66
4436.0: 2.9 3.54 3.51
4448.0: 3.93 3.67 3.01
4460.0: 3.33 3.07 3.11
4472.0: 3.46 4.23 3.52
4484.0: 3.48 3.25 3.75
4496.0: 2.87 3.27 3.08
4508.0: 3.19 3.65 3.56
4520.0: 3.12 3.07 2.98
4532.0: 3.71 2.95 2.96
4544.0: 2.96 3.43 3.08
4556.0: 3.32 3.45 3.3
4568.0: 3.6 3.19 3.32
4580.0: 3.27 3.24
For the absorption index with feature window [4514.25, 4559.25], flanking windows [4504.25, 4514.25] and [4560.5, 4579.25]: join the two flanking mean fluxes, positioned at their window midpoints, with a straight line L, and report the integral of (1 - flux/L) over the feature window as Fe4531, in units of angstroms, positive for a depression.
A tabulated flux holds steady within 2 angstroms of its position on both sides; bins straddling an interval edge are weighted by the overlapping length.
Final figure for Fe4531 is 2.1 angstroms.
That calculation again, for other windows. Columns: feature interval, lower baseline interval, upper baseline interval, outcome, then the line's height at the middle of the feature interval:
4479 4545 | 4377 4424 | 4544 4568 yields -0.2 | 3.25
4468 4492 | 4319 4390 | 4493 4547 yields -2.1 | 3.27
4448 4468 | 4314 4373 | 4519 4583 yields 0.4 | 3.38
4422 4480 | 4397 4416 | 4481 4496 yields -2.7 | 3.28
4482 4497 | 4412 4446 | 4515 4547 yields -0.7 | 3.22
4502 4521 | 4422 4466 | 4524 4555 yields -0.6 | 3.22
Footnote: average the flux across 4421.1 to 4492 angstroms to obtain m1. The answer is 3.44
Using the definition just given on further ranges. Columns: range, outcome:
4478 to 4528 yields 3.3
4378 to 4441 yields 3.16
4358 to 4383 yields 3.58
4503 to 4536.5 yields 3.28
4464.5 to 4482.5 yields 3.53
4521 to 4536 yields 3.2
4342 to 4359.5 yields 3.07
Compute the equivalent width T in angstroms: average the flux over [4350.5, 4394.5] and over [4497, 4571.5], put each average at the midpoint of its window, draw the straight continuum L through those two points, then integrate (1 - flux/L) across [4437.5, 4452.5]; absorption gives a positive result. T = -1.5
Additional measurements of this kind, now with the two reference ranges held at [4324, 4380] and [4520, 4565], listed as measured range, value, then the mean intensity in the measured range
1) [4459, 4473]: 0.5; 3.22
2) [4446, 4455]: -0.9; 3.71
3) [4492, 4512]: 0.3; 3.22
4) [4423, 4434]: -0.1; 3.47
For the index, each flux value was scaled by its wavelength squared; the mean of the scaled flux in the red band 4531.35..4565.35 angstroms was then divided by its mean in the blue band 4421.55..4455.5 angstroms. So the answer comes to 0.98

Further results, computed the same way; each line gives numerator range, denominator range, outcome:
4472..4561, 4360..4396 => 1.06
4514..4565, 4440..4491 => 0.96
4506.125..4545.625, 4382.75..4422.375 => 1.11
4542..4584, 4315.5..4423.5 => 1.06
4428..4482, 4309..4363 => 1.02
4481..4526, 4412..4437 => 1.06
